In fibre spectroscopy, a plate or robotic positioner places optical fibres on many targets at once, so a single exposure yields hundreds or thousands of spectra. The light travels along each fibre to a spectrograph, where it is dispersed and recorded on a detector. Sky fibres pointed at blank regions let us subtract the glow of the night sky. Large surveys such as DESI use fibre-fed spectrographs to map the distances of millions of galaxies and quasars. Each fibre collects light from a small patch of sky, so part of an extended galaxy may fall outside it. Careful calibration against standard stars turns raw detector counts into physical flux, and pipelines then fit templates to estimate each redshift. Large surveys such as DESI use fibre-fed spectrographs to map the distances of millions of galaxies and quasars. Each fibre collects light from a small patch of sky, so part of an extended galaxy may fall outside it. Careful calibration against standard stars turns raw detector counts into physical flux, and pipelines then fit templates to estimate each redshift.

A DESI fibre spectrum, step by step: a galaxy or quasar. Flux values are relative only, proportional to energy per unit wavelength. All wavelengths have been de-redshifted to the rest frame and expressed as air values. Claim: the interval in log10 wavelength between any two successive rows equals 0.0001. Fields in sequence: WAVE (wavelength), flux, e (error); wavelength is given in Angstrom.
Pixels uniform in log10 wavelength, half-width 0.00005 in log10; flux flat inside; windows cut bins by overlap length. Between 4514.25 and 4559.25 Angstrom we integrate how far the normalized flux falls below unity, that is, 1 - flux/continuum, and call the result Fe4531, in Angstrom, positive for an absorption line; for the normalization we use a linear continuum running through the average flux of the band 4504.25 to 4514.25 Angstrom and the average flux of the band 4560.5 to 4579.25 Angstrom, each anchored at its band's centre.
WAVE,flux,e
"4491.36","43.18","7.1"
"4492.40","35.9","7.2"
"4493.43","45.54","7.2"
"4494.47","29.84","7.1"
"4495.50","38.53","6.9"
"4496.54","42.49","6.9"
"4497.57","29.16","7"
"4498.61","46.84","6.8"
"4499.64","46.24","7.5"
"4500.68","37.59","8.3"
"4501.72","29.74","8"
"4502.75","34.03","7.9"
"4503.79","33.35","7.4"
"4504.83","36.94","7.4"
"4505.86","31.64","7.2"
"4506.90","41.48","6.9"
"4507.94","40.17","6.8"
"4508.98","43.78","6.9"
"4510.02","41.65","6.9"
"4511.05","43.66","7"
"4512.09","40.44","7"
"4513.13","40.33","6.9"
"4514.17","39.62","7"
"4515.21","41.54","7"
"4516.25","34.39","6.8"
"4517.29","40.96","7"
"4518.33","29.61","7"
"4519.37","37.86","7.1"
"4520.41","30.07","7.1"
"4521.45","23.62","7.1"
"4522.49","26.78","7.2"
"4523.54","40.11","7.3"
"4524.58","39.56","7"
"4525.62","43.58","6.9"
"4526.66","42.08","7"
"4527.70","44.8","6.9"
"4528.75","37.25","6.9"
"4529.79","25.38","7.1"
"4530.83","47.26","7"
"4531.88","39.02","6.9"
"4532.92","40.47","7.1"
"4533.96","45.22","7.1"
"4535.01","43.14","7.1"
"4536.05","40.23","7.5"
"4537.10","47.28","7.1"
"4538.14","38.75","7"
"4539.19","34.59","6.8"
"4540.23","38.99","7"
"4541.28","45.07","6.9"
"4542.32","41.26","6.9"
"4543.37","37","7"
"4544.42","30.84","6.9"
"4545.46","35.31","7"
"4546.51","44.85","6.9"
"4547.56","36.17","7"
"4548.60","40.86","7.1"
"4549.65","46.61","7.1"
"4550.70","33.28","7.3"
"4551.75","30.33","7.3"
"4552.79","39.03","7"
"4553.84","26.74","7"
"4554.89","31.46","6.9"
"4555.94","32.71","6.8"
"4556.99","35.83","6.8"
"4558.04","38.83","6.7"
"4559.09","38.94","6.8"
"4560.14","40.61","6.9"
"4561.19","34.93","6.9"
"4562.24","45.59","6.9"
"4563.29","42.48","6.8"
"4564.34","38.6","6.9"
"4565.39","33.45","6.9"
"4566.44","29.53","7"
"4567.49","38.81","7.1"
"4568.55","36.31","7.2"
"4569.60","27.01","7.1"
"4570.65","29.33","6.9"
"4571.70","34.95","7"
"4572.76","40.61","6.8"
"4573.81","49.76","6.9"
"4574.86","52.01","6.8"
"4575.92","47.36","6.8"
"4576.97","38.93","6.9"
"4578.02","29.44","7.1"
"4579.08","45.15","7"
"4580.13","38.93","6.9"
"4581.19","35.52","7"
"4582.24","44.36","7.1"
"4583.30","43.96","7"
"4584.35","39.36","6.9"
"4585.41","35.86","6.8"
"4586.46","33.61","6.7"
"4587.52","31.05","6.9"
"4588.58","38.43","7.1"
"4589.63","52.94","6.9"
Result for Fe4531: 1.9 Angstrom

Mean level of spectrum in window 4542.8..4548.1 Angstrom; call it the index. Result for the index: 36.9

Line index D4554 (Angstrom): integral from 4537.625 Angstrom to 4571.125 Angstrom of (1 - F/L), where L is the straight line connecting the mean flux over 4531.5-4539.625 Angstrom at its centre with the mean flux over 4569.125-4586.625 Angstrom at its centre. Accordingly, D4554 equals 3.1 Angstrom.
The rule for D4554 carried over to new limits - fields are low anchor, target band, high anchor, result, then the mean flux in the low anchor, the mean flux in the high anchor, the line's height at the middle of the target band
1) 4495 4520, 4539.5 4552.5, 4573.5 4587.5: 0.4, 38.4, 40.6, 39.6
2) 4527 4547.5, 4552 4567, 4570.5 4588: 1.3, 39.8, 39.7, 39.7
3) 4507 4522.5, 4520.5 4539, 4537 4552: -0.4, 37.4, 38.7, 38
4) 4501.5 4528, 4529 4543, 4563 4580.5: -1.0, 37.4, 38.3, 37.8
